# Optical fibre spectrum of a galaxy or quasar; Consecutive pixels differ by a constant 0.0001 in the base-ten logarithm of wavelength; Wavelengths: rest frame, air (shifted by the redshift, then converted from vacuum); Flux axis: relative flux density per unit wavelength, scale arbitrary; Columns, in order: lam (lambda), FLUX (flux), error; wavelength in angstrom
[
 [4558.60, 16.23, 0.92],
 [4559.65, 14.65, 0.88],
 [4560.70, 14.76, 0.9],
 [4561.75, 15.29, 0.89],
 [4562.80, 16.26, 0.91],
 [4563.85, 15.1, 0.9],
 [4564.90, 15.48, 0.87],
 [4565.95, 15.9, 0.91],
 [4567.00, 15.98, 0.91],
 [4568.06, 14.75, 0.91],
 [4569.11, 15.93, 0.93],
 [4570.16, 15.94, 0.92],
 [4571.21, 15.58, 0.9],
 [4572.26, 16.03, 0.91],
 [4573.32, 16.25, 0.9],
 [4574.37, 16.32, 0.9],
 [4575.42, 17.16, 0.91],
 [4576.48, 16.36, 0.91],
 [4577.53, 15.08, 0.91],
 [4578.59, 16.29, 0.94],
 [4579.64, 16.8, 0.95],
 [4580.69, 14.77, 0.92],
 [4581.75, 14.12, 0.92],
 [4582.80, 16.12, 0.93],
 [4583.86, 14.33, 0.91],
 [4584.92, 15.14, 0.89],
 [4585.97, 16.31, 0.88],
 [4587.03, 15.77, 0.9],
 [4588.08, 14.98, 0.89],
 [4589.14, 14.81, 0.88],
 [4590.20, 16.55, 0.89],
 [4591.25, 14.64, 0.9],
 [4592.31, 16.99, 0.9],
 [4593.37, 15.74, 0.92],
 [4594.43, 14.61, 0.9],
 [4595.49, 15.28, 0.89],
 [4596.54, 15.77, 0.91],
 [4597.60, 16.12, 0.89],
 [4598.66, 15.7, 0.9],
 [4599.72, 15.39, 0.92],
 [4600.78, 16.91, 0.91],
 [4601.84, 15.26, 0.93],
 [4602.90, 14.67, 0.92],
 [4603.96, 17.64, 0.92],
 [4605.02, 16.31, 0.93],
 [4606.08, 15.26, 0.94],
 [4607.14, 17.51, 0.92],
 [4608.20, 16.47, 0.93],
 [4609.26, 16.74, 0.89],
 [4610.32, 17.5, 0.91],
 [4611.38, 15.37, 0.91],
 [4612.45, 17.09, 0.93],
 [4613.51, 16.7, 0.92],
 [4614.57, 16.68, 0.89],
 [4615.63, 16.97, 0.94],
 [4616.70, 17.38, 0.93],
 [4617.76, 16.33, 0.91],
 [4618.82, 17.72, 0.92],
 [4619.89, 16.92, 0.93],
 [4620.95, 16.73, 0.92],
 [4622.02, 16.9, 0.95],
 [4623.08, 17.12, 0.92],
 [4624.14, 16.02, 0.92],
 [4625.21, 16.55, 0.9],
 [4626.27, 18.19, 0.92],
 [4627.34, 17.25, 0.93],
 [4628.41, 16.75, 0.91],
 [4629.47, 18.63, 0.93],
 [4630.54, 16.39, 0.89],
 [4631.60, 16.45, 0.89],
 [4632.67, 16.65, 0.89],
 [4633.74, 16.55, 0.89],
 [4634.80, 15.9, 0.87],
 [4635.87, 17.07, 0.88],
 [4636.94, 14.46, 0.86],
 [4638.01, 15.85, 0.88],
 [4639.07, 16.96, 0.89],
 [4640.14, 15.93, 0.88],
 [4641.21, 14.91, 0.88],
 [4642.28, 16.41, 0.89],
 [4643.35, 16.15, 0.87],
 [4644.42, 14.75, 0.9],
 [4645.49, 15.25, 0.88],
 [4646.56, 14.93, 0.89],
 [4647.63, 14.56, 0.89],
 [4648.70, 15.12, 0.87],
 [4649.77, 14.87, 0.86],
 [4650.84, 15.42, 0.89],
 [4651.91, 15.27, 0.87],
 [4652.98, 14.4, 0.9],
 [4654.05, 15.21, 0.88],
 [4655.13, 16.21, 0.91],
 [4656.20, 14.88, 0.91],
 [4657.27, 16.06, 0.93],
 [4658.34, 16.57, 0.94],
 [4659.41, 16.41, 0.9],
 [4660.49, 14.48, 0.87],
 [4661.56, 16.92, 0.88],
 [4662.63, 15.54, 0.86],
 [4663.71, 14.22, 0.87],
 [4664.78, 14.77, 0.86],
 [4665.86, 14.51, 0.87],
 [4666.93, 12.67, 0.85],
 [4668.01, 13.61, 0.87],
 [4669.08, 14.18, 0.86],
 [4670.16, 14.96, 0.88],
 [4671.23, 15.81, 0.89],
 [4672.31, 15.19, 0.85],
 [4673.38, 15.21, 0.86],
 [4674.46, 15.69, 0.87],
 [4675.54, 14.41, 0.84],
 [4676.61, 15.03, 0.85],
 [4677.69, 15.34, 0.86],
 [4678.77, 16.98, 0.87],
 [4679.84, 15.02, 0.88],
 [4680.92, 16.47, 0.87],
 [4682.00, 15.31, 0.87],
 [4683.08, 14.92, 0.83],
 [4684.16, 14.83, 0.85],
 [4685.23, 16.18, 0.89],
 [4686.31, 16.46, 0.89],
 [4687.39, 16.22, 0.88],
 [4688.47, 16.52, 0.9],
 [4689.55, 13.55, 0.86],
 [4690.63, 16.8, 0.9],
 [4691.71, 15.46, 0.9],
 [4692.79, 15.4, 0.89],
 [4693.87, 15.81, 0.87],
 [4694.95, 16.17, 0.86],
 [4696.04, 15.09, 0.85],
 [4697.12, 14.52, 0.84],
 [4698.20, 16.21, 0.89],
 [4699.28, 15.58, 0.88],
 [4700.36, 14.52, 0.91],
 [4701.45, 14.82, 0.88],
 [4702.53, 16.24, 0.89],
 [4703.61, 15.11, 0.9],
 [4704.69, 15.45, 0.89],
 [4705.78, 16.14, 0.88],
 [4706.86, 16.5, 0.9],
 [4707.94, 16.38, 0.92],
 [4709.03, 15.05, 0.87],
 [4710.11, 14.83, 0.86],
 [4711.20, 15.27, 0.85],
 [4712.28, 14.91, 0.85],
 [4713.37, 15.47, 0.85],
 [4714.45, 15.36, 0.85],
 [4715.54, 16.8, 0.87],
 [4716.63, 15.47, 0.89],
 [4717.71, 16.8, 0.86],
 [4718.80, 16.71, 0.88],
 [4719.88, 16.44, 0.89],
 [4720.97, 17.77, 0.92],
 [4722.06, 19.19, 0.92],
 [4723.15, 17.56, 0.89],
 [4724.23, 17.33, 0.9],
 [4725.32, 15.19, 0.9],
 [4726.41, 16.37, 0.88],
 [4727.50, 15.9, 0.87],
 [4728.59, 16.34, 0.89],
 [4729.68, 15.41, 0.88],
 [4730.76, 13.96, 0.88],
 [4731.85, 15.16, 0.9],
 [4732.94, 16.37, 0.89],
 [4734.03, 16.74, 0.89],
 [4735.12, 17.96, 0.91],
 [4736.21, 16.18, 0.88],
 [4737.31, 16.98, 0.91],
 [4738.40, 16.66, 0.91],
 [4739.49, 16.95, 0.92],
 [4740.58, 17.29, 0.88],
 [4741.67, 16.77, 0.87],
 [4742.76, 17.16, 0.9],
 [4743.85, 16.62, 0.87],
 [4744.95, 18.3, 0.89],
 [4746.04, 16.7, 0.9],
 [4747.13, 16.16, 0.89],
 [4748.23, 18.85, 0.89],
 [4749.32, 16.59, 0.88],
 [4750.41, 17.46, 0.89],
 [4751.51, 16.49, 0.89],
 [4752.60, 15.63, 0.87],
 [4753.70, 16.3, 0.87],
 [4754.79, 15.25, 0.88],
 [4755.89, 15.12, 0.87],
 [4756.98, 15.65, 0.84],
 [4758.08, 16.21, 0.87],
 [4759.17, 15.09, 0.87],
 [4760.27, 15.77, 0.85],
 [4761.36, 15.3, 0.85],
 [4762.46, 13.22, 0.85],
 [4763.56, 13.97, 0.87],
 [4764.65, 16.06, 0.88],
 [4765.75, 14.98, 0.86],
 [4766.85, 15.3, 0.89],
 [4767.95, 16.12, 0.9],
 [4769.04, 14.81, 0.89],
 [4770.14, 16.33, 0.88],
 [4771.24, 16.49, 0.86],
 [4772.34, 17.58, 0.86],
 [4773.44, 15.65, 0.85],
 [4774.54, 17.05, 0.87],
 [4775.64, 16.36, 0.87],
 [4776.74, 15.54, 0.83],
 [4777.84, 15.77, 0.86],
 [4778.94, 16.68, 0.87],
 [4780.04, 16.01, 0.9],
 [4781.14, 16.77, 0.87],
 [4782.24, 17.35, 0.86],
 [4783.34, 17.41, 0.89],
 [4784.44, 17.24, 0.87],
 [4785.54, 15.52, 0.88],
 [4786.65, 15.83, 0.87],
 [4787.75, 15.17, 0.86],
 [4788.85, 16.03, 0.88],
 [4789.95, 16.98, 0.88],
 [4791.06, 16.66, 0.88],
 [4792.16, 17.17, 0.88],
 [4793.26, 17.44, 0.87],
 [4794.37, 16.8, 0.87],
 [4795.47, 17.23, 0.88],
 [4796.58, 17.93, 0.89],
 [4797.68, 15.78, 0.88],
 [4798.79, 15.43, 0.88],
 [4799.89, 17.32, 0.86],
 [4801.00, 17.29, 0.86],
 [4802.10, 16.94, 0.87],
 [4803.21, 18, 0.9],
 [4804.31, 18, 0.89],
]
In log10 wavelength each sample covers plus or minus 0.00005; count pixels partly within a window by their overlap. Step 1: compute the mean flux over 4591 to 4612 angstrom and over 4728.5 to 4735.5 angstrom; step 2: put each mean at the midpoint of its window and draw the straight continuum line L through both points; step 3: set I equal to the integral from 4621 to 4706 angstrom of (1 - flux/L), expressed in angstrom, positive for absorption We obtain 1.8 angstrom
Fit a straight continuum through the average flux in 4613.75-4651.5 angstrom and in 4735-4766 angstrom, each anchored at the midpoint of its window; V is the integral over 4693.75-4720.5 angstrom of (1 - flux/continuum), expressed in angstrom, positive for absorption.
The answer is 1.0 angstrom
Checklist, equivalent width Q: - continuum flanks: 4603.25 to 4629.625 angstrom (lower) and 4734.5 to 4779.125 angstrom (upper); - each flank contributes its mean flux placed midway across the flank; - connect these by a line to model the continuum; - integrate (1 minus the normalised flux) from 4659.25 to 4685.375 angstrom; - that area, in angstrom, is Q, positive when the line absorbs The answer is 2.36 angstrom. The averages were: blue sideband 16.9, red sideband 16.2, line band 15.1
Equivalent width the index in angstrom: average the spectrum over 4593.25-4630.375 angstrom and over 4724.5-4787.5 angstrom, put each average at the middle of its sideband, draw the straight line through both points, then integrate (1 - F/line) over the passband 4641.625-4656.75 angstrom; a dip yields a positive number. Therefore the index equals 1.1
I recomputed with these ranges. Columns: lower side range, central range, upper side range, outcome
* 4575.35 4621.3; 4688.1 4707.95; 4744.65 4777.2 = 0.56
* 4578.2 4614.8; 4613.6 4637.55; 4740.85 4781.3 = -1.30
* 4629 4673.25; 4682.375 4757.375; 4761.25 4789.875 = -1.75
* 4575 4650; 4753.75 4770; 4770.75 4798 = 1.24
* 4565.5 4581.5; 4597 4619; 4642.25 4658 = -1.15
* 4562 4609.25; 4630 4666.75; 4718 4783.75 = 0.99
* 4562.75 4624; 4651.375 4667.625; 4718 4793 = 0.97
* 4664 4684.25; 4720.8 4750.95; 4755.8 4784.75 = -2.28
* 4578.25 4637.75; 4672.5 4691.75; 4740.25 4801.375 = 0.83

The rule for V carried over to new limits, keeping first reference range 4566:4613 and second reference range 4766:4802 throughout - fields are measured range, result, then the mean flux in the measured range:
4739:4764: 0.2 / 16.2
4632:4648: 0.3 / 15.8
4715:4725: -0.5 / 17.1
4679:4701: 0.8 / 15.6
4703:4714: 0.5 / 15.5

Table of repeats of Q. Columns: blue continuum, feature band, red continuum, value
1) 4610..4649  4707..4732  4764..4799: 0.43 angstrom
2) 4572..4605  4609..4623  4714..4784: -0.90 angstrom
